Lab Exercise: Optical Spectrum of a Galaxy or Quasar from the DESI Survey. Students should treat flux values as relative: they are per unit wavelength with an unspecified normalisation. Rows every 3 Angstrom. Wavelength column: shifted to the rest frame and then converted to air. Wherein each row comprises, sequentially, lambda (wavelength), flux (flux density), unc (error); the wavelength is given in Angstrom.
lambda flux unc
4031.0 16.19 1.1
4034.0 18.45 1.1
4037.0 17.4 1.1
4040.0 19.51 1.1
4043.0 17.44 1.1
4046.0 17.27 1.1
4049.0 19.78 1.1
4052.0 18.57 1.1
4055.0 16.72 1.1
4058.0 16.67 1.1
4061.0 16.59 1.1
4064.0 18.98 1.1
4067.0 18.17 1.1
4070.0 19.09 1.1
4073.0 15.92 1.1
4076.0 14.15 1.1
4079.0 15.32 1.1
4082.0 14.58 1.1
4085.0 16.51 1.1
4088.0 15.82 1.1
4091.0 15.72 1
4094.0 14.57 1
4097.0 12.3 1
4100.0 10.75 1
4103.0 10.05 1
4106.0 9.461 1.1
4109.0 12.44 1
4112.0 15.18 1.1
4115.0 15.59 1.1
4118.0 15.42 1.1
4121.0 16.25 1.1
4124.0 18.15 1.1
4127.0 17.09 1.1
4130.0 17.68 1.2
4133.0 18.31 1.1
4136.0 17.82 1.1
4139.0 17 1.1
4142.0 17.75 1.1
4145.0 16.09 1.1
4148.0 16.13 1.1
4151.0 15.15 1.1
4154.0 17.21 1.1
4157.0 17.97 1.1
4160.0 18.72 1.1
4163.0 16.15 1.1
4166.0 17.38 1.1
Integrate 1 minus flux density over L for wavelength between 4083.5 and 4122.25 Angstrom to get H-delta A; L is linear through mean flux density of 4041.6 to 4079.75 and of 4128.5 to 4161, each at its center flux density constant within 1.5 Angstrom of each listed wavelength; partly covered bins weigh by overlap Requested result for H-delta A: 7.7 Angstrom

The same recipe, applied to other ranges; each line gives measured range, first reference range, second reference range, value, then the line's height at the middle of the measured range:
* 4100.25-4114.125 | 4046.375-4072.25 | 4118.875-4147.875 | 4.5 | 17.5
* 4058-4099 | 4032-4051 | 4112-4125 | 3.2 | 17.2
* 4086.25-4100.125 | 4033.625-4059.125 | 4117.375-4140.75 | 2.7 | 17.6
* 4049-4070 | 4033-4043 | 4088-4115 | -1.8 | 16.5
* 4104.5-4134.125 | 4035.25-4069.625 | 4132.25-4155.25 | 2.8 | 17.2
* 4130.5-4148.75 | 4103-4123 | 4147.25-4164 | -1.7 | 15.8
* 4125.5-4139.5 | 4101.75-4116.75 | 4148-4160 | -2.6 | 14.9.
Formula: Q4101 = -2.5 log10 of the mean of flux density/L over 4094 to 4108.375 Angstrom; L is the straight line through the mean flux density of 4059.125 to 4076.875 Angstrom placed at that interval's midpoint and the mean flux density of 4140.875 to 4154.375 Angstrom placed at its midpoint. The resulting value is 0.45 mag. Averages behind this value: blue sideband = 17.2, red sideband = 16.4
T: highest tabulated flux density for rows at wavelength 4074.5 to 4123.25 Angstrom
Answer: 16.51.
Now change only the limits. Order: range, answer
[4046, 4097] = 19.78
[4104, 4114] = 15.18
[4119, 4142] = 18.31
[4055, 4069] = 18.98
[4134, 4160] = 18.72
